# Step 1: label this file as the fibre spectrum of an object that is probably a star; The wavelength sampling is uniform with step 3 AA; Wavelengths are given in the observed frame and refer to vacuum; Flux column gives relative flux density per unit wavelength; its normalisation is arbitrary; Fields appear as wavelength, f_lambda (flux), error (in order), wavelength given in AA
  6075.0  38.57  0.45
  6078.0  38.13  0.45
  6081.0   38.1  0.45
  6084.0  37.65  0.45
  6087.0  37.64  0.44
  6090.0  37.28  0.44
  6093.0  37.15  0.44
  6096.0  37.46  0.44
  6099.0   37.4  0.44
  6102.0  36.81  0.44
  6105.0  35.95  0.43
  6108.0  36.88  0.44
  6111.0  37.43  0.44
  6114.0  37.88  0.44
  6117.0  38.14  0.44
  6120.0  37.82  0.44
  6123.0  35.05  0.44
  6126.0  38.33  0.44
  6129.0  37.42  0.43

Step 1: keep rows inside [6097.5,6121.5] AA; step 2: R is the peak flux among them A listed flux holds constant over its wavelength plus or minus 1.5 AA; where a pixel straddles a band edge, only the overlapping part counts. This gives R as 38.14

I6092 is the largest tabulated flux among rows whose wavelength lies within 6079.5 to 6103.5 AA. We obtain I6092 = 38.1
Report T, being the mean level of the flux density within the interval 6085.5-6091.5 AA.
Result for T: 37.5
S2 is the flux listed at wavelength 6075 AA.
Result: 38.57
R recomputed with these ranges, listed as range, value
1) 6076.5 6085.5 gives 38.13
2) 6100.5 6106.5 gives 36.81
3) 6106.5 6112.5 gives 37.43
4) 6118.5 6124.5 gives 37.82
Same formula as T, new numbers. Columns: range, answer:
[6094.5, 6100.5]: 37.4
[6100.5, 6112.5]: 36.8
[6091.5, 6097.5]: 37.3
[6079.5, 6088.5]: 37.8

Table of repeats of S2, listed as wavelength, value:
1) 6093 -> 37.15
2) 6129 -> 37.42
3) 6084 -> 37.65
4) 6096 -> 37.46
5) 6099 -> 37.4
